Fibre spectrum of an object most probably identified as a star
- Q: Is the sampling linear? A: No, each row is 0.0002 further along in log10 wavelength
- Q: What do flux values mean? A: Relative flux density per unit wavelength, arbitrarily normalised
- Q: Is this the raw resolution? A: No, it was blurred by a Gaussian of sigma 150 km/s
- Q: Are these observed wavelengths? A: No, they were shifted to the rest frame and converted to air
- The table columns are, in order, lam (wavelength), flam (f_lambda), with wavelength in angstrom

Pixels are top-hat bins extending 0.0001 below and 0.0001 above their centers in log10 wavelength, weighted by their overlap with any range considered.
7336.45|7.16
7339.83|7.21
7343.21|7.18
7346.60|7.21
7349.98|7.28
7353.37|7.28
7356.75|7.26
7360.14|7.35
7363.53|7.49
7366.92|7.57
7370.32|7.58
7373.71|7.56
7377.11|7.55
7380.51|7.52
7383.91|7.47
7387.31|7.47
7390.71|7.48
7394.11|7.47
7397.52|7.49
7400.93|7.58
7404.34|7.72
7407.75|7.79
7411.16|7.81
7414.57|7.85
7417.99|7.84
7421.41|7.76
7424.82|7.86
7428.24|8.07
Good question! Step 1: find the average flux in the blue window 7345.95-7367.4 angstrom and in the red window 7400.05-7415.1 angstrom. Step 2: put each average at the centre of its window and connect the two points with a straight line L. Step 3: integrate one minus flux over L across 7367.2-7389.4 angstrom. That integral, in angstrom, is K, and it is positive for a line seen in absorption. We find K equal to -0.03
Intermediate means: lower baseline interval 7.35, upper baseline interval 7.75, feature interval 7.53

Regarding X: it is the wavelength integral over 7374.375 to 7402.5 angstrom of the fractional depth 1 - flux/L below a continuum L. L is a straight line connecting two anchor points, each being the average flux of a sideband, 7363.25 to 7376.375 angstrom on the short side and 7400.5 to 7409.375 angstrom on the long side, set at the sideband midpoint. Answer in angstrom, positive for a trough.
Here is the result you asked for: 0.5 angstrom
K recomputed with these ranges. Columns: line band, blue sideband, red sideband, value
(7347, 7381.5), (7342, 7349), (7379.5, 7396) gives -0.5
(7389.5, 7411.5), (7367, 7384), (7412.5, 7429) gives 0.3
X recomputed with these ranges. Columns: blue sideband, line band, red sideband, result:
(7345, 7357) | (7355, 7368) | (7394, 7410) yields -0.1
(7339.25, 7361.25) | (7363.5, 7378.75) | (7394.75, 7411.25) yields -0.3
